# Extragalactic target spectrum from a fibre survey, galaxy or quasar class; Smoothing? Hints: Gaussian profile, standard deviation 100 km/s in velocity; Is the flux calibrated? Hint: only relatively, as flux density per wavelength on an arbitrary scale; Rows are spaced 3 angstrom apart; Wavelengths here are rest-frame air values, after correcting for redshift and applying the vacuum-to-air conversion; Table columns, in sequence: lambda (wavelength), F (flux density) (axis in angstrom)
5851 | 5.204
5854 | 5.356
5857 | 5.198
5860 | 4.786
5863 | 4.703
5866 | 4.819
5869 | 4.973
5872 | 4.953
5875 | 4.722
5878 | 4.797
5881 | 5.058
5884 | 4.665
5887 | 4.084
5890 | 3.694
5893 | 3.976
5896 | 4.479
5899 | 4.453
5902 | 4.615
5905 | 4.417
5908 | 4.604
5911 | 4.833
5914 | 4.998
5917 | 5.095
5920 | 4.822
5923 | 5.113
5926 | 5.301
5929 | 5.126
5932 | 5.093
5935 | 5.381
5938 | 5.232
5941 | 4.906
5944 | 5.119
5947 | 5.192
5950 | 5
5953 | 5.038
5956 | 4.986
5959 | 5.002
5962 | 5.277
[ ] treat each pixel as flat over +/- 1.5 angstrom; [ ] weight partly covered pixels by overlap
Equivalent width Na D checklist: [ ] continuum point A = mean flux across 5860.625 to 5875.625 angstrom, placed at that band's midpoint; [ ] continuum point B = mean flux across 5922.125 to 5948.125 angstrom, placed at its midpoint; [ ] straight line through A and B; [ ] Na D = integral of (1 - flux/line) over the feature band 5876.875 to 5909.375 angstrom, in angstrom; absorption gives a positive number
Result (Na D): 3.43 angstrom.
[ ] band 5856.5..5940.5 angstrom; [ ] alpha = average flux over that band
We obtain 4.78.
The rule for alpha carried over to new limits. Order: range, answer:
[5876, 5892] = 4.45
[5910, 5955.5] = 5.08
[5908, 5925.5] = 4.96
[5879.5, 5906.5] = 4.38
